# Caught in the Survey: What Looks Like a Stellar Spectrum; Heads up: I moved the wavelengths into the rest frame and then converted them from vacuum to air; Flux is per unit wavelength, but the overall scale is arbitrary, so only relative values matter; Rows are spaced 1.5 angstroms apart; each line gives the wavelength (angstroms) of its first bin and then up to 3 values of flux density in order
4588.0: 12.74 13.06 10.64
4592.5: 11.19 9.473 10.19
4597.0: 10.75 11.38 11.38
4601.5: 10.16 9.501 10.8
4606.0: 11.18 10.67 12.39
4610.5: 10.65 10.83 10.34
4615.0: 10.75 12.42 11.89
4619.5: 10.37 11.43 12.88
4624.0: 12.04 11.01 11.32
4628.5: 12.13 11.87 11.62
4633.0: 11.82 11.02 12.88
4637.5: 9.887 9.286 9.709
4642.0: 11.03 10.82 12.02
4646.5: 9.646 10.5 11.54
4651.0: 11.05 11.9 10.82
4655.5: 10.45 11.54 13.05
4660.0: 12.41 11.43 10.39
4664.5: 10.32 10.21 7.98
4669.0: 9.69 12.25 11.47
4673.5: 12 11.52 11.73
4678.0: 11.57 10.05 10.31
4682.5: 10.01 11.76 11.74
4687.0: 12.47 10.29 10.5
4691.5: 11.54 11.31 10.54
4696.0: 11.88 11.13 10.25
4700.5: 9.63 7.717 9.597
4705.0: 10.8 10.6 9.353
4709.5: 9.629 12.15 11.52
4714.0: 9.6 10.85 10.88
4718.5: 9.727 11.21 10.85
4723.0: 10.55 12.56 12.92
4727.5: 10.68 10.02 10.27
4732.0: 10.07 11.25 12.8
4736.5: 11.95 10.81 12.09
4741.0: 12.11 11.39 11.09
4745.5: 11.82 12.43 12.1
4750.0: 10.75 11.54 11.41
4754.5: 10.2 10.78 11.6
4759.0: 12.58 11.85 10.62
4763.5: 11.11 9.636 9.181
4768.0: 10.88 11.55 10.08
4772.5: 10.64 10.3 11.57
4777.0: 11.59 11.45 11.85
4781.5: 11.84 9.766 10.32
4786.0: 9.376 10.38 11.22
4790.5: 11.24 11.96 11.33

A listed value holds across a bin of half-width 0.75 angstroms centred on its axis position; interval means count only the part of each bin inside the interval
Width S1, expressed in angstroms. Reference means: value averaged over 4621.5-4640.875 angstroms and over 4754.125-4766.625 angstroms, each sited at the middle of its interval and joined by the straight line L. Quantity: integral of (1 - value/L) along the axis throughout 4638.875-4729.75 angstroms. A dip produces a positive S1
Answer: 2.9 angstroms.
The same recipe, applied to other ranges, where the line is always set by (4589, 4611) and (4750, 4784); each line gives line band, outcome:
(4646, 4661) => -0.6 angstroms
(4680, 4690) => -0.1 angstroms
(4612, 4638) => -1.5 angstroms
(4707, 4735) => 0.3 angstroms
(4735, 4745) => -0.6 angstroms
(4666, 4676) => 0.1 angstroms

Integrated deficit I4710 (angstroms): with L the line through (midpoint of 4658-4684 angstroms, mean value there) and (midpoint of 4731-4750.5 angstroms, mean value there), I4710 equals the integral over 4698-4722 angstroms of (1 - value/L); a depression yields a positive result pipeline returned 2.2 angstroms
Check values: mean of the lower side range 11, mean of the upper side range 11.6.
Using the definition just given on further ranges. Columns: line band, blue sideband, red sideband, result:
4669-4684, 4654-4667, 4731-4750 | 0.1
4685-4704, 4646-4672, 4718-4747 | 0.8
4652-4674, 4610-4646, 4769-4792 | 0.2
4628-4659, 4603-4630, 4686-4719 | -0.2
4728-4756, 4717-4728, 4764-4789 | -0.8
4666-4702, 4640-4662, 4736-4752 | 1.6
